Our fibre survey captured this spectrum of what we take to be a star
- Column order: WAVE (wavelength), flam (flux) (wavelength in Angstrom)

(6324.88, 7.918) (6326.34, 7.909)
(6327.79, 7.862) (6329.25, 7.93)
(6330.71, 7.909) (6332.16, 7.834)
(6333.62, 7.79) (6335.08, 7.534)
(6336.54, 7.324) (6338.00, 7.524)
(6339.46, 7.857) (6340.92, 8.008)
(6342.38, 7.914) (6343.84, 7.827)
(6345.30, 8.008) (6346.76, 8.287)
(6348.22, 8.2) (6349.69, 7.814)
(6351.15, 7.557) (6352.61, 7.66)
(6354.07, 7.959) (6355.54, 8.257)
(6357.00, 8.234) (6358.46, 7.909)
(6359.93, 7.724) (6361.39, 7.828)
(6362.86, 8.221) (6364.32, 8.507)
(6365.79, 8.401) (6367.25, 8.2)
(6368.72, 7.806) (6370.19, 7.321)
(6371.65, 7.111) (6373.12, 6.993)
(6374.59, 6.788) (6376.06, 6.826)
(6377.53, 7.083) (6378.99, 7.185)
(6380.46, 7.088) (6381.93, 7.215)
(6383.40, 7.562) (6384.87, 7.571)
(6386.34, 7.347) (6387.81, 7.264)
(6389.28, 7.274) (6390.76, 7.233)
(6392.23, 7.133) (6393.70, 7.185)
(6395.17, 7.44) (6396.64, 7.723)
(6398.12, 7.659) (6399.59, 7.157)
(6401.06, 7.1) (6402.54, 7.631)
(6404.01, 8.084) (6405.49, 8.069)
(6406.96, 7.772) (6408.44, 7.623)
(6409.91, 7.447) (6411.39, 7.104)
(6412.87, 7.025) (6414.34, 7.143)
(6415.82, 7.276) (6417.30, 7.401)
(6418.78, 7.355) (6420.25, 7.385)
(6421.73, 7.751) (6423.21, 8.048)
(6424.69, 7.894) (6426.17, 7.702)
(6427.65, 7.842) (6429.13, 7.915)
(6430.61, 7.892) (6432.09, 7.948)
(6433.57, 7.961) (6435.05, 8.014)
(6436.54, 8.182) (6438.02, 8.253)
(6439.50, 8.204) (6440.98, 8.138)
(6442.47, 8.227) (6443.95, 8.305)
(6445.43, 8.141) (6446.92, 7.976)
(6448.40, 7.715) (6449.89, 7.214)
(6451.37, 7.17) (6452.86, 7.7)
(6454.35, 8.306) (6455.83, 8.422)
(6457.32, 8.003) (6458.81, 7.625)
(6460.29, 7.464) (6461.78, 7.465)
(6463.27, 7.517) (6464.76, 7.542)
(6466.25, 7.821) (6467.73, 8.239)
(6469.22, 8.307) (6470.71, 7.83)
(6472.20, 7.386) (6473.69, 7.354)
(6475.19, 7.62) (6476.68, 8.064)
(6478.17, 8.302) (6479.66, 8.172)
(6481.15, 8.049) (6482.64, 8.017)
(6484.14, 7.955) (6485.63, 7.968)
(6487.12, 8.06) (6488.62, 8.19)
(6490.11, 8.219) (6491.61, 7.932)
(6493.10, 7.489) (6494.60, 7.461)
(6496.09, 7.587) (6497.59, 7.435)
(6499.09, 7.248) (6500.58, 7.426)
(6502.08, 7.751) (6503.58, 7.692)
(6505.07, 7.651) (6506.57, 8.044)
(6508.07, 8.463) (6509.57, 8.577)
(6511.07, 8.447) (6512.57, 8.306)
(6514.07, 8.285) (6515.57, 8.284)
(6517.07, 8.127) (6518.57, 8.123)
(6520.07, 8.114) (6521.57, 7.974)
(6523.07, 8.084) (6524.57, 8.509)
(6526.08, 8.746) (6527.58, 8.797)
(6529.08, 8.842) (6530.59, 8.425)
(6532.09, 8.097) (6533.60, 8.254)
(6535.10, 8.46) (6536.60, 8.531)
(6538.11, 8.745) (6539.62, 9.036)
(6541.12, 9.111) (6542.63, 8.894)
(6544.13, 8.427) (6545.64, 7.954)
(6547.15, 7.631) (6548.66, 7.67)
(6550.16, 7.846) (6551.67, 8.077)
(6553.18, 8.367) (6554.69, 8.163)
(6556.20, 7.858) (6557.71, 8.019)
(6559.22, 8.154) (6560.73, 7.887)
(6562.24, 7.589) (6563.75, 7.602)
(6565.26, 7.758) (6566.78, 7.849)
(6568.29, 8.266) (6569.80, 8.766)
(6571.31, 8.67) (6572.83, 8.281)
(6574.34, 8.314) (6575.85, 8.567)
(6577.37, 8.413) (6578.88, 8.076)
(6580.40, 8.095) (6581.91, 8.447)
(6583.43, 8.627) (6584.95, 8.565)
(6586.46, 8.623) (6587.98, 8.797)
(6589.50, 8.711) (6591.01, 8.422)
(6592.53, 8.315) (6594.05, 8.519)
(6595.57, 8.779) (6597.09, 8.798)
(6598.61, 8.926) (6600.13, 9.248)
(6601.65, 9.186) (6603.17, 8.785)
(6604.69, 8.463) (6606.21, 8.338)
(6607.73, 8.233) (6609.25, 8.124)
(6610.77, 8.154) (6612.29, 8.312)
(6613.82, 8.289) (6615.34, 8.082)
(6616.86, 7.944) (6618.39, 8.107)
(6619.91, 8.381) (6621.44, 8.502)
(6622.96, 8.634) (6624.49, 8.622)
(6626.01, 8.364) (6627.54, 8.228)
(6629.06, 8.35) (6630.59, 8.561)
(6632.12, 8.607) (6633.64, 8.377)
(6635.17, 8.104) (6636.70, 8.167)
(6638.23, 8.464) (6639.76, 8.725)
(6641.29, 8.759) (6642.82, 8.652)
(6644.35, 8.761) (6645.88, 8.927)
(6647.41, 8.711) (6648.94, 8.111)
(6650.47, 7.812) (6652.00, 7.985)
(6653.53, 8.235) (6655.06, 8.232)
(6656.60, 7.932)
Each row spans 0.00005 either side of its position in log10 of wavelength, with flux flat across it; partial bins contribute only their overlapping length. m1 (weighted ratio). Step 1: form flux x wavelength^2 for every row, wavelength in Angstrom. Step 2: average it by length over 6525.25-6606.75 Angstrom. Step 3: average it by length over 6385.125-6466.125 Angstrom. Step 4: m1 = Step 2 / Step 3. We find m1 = 1.14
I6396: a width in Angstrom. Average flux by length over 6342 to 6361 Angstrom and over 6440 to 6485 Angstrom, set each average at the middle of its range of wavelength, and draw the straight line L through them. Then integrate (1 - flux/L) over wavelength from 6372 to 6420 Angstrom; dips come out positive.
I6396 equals 3.53 Angstrom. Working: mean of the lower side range 7.95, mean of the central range 7.34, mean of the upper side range 7.87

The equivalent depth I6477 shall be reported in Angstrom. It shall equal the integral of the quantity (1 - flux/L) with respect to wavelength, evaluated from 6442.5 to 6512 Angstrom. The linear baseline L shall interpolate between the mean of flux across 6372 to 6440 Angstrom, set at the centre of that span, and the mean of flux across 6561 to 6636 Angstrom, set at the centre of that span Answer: -0.18 Angstrom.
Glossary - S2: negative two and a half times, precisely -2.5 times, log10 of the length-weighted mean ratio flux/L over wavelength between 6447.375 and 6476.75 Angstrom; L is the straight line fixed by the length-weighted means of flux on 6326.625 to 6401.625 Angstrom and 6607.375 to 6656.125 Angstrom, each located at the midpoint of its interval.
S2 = 0.02 mag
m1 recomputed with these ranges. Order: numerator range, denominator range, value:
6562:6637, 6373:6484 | 1.16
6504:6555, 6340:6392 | 1.14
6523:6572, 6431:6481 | 1.08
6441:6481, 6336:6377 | 1.04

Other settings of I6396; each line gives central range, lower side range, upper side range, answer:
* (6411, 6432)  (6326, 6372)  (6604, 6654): 1.2 Angstrom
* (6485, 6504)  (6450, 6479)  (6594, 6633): 0.5 Angstrom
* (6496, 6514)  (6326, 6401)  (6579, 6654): 0.4 Angstrom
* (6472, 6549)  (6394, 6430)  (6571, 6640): -1.0 Angstrom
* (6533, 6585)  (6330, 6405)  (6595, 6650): 0.1 Angstrom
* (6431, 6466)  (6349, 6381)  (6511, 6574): 0.2 Angstrom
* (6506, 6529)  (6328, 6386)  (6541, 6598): -0.6 Angstrom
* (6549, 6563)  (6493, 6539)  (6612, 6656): 0.4 Angstrom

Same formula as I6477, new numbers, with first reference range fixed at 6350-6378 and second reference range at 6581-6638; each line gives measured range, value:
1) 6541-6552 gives 0.2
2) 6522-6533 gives -0.3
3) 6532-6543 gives -0.5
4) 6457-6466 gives 0.5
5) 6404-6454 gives 1.0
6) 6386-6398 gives 0.7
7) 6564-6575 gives 0.1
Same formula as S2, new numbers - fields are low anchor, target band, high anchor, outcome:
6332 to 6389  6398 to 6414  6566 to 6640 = 0.045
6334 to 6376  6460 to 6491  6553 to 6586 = 0.018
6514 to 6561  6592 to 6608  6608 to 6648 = -0.042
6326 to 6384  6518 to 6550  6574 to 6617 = -0.012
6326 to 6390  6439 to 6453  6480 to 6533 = 0.005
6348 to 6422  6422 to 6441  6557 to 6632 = -0.037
